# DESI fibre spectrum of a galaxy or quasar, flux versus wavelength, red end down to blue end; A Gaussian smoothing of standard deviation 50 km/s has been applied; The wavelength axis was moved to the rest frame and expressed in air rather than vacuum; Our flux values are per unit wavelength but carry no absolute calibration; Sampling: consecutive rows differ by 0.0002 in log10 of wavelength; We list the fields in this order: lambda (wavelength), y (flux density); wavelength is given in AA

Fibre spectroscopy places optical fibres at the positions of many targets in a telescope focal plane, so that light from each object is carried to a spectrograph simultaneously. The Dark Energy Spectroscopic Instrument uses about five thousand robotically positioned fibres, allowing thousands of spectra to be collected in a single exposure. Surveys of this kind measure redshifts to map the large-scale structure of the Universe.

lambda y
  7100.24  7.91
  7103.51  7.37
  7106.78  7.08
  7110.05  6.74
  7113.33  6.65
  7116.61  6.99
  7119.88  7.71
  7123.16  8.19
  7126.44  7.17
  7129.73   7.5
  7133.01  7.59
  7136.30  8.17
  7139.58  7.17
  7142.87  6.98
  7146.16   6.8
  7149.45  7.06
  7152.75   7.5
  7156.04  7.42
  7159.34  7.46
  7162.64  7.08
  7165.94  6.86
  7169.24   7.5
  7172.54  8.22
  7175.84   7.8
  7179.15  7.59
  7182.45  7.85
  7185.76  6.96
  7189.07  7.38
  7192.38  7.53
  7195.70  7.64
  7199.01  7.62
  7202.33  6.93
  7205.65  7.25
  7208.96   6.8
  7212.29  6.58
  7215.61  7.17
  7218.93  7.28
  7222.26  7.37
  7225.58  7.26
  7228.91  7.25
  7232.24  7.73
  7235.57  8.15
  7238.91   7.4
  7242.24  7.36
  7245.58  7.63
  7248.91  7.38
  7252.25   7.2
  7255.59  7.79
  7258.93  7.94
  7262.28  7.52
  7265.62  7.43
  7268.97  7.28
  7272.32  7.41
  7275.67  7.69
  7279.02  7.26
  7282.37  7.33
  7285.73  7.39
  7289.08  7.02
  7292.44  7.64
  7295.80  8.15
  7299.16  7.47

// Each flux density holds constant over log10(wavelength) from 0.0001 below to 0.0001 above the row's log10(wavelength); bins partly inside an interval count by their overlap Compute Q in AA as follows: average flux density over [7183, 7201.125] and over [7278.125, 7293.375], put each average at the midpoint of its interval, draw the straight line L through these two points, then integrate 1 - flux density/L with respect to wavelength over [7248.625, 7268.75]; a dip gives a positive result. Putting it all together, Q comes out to -0.5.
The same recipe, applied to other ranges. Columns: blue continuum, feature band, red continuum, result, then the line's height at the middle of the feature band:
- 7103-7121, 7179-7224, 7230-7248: 1.1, 7.46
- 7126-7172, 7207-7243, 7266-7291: 0.2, 7.34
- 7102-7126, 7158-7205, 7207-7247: -1.0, 7.3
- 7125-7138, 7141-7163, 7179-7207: 1.0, 7.54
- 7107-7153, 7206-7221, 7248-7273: 0.9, 7.42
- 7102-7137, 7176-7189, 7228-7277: -0.1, 7.45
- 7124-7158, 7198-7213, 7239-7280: 0.8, 7.43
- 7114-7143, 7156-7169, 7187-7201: 0.5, 7.5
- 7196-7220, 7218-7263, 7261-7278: -1.4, 7.3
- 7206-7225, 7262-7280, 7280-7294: -0.4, 7.28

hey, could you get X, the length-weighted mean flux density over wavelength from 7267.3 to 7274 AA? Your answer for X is 7.34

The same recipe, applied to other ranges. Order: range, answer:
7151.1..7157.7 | 7.46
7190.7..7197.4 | 7.58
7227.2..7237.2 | 7.71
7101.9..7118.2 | 6.96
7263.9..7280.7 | 7.42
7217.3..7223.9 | 7.32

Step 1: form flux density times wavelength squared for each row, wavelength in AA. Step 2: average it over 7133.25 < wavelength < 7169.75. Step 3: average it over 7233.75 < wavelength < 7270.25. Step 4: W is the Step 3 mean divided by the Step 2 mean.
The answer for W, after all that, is 1.07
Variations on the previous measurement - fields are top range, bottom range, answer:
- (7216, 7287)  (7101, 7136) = 1.06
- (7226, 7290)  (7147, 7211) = 1.04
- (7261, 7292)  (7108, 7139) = 1.04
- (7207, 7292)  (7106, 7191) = 1.03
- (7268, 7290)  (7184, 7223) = 1.04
